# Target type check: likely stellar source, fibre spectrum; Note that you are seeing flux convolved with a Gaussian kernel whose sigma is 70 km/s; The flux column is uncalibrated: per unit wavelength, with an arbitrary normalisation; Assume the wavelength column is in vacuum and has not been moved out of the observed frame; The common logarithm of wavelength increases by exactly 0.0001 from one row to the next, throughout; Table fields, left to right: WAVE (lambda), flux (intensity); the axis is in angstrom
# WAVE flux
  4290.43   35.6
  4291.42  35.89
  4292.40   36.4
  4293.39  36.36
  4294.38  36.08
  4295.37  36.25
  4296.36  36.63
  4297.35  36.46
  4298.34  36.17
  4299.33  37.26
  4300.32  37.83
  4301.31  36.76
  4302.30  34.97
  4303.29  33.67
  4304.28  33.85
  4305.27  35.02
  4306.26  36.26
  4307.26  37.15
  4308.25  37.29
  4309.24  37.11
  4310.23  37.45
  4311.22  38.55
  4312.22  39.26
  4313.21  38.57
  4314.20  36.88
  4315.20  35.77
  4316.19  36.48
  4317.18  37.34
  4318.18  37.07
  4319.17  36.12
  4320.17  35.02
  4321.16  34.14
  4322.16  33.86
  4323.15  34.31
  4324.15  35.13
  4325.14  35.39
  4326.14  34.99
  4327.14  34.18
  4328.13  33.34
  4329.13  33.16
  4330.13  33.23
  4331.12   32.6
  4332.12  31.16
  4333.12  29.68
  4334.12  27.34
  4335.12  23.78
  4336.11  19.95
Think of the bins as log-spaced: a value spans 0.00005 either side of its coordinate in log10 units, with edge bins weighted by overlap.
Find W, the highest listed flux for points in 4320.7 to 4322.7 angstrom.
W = 34.14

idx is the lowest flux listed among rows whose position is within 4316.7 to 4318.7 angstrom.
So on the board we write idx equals 37.07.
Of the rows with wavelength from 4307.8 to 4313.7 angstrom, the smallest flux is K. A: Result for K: 37.11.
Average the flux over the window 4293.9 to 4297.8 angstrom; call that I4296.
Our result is 36.3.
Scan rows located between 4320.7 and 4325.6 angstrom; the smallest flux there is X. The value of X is 33.86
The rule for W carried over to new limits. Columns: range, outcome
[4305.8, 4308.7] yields 37.29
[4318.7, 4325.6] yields 36.12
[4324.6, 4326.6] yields 35.39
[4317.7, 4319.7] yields 37.07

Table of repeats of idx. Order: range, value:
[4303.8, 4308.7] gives 33.85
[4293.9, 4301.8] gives 36.08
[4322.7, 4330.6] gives 33.16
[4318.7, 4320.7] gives 35.02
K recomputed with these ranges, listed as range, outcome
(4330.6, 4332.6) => 31.16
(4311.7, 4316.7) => 35.77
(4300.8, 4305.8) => 33.67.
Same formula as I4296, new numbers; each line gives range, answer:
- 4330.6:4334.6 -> 30.2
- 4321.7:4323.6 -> 34.2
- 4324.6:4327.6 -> 34.8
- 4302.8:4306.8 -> 34.7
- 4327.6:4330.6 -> 33.3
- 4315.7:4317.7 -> 36.9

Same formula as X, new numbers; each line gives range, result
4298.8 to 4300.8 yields 37.26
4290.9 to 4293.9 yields 35.89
